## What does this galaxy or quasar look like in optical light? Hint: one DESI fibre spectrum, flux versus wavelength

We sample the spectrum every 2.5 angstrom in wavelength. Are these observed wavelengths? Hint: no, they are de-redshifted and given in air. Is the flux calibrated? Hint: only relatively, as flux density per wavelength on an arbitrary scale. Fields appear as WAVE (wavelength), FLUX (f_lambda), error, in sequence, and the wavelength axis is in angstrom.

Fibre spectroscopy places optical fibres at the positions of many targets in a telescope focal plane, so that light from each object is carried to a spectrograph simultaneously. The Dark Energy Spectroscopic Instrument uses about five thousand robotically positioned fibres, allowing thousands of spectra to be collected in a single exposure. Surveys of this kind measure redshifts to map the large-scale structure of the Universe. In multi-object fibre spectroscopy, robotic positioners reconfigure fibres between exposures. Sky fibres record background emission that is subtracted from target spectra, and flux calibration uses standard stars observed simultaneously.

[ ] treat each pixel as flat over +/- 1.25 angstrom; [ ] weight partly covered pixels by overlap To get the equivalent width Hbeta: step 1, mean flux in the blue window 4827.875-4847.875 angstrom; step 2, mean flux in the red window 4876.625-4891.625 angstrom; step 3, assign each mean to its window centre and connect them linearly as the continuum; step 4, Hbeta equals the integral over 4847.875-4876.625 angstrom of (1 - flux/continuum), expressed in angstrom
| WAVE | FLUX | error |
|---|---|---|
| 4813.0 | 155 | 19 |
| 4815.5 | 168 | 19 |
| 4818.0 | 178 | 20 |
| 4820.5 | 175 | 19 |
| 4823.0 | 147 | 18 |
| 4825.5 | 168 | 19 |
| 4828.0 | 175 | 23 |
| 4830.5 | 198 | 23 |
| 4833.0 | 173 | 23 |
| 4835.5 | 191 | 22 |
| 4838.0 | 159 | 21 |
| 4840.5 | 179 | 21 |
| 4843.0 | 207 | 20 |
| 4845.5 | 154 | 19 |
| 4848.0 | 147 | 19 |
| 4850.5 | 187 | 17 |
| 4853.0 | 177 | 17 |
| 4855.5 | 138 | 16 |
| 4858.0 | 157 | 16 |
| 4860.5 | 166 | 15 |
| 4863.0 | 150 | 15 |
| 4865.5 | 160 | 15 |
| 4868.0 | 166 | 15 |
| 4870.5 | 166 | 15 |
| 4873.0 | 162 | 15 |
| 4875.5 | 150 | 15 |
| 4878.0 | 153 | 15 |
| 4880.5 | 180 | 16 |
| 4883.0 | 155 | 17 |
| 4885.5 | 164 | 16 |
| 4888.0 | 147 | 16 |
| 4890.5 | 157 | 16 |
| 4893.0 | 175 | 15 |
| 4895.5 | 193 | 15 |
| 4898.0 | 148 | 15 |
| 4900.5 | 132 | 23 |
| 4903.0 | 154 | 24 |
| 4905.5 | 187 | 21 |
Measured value 1.2 angstrom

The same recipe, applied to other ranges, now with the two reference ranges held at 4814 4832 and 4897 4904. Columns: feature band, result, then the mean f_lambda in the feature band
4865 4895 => -2.1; 162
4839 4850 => -0.5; 172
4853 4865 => 0.3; 156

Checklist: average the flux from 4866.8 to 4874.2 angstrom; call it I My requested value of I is 165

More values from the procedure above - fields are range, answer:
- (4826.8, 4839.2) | 179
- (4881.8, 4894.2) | 160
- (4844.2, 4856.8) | 161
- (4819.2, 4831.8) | 173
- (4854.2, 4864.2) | 153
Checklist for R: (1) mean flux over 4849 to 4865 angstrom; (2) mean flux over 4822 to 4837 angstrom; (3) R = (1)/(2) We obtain 0.92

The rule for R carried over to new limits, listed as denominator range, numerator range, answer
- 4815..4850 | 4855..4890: 0.92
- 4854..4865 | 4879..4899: 1.07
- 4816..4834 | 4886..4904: 0.91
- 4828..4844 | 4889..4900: 0.90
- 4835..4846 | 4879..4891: 0.90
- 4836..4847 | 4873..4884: 0.91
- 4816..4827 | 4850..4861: 0.98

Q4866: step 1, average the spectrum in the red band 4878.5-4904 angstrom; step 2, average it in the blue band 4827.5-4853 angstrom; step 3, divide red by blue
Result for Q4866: 0.91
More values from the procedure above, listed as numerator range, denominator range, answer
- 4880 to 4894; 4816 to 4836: 0.93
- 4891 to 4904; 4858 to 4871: 1.00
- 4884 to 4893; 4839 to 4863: 0.95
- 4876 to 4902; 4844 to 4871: 0.99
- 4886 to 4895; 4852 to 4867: 1.03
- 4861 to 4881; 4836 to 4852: 0.93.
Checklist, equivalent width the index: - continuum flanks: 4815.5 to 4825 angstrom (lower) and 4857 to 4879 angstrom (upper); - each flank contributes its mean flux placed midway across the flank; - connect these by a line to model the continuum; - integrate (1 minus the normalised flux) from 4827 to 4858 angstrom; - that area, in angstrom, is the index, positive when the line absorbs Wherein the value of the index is -1.9 angstrom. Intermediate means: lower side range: 167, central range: 173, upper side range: 159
